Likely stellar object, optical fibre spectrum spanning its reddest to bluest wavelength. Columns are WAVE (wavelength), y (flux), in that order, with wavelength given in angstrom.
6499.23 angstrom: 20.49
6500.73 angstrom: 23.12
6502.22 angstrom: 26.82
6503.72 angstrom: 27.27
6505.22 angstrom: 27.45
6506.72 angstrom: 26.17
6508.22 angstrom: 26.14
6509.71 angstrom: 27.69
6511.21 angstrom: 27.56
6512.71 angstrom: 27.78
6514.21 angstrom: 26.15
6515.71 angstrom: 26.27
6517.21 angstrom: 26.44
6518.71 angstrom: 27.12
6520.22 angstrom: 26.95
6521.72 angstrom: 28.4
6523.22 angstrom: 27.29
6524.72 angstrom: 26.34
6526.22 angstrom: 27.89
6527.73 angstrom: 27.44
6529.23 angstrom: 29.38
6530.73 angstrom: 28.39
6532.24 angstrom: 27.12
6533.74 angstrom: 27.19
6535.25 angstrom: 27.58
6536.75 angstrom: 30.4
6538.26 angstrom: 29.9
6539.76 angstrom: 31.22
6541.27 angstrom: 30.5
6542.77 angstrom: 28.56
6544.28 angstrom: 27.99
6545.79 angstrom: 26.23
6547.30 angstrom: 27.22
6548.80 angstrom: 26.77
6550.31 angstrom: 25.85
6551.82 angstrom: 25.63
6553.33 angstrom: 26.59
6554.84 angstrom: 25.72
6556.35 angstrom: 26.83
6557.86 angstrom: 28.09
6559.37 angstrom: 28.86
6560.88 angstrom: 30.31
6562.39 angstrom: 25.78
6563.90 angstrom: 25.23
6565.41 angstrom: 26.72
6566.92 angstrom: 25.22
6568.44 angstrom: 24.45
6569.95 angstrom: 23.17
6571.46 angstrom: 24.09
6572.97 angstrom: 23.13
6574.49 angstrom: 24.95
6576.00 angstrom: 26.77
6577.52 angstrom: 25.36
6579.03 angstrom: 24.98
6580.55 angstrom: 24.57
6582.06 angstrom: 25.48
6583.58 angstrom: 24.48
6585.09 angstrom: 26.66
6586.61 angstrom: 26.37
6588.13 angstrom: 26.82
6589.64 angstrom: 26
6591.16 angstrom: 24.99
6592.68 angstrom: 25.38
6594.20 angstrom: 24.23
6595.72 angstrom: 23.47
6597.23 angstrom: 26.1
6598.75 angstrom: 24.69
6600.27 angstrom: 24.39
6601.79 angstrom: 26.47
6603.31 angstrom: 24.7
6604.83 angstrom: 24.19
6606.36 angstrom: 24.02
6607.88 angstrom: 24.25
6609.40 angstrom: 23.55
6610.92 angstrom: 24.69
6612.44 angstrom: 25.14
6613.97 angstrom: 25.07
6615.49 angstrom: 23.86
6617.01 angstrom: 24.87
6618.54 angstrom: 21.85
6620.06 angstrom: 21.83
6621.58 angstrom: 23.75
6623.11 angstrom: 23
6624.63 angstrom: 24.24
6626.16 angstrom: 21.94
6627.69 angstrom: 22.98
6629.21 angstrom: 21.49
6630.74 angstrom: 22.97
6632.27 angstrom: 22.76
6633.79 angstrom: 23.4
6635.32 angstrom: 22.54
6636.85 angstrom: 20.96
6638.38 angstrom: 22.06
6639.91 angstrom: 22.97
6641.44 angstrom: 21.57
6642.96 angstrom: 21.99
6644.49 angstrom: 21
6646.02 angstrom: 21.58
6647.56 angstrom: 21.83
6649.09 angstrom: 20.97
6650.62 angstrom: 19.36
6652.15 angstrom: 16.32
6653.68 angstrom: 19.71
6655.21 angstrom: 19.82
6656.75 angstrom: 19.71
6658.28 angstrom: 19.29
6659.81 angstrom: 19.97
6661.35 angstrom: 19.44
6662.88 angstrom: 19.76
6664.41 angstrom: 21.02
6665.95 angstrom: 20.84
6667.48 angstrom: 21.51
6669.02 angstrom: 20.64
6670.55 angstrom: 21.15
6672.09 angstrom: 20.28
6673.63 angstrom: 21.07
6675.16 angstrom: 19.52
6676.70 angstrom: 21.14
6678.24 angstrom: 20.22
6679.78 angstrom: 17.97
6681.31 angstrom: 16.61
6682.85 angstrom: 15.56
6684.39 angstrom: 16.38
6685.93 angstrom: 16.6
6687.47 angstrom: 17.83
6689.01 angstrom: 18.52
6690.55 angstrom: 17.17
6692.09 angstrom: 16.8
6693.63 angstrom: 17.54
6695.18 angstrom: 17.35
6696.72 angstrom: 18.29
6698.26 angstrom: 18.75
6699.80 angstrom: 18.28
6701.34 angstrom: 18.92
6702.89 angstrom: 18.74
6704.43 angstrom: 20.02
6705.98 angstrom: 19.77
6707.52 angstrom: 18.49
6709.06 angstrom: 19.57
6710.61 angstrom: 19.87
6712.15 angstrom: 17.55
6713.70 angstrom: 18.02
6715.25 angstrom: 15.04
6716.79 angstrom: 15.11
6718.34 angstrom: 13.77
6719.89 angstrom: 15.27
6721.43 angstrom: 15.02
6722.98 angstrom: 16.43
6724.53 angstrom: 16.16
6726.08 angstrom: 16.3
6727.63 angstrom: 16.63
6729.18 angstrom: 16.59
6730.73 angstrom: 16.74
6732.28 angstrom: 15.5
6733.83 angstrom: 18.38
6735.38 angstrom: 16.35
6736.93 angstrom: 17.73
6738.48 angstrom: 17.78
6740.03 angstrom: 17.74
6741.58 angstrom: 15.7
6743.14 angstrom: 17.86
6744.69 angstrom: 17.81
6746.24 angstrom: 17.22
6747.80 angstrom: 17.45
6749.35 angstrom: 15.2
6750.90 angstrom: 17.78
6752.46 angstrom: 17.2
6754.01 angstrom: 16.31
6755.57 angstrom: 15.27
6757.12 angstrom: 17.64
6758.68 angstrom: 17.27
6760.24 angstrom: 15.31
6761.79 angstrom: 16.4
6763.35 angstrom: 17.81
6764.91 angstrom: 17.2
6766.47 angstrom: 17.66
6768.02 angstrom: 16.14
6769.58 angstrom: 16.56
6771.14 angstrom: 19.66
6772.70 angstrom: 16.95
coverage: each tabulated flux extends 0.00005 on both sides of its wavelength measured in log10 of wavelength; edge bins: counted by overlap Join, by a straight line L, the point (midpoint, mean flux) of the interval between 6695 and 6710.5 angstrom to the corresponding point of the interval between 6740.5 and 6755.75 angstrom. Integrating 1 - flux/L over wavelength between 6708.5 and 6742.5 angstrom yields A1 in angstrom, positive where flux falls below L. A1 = 2.3 angstrom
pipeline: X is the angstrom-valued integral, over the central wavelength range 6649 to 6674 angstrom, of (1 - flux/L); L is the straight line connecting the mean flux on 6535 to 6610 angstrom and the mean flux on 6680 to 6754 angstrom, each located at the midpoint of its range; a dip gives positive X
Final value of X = 0.7 angstrom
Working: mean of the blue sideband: 26.1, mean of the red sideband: 17.2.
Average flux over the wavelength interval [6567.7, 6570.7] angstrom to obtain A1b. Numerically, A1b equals 23.8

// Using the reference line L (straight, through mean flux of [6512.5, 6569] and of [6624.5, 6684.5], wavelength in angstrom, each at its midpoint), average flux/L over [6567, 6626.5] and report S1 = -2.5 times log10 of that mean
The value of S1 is -0.02 mag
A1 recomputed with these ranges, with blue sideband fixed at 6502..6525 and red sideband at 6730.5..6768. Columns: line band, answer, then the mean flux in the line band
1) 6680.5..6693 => 1.7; 17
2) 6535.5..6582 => -3.0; 26.7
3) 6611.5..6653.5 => -0.6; 22.3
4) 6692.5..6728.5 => 2.3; 17.4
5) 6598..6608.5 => -0.7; 24.7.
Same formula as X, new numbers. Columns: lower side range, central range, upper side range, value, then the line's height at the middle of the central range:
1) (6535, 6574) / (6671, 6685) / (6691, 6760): 0.77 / 19.9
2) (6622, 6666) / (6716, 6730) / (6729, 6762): 1.68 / 17.9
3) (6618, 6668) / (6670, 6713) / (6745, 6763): 1.67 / 19.3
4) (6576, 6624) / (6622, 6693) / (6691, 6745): 2.73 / 21.1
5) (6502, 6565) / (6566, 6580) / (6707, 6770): 0.40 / 25.4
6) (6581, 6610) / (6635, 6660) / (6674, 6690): 0.27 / 20.9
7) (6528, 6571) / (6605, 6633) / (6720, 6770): 0.16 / 23.6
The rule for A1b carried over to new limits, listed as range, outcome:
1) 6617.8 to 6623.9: 22.7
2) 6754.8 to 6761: 16.4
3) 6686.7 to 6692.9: 17.6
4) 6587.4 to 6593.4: 25.8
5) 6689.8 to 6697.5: 17.4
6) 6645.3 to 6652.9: 20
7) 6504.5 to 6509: 26.6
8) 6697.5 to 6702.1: 18.7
